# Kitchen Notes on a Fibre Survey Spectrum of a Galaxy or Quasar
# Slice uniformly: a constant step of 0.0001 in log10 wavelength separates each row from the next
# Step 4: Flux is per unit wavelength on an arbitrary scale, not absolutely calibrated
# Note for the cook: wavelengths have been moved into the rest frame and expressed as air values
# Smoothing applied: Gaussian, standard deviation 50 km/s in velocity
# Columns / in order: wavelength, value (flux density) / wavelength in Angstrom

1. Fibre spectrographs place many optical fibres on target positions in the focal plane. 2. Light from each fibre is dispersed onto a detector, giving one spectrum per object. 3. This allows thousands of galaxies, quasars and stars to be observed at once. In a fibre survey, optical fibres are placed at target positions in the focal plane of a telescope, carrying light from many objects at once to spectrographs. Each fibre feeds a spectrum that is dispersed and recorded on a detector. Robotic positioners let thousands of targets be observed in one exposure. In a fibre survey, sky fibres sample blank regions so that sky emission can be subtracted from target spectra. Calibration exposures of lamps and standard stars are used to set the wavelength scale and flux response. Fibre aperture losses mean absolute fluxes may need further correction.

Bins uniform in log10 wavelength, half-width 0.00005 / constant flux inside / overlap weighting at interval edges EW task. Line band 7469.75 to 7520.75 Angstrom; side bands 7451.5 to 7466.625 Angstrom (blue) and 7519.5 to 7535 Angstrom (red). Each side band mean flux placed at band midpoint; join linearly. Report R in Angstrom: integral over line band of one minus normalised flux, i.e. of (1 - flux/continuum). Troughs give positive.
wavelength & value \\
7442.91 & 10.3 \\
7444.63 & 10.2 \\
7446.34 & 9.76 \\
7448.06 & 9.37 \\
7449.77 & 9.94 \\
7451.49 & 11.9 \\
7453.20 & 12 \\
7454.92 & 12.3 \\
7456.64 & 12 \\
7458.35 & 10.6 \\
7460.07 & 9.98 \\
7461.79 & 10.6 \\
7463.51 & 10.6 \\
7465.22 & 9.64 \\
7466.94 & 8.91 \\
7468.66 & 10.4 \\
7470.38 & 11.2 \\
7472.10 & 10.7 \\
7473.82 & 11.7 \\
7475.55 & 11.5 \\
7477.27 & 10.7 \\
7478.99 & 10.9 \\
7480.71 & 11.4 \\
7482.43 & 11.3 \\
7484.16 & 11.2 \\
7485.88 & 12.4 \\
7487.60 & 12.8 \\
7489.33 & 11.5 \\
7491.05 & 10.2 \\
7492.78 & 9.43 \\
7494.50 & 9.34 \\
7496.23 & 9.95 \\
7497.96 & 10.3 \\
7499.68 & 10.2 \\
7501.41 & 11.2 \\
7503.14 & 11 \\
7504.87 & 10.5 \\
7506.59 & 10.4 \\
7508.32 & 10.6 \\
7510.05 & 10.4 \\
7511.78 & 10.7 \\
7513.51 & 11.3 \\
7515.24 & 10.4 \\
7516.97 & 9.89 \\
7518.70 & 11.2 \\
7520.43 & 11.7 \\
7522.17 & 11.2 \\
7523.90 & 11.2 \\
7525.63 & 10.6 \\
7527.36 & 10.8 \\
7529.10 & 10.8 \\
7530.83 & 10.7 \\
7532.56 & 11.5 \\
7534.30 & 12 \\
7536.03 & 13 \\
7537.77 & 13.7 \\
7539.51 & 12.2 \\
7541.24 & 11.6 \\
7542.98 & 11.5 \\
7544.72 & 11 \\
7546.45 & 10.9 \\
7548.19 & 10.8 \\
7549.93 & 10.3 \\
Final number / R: 0.9 Angstrom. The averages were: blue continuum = 10.9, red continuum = 11.2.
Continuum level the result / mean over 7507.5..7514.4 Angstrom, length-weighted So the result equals 10.7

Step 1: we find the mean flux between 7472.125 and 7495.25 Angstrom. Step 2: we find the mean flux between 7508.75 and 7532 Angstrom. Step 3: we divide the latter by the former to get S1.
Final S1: 1.0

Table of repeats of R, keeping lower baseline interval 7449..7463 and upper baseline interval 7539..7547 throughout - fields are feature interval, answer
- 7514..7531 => 0.76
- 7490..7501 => 1.27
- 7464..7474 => 0.76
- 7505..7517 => 0.81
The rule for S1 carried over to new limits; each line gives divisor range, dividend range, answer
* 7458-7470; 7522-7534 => 1.09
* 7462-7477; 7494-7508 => 0.98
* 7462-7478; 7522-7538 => 1.08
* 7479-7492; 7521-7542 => 1.01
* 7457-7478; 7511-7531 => 1.03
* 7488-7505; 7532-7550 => 1.13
